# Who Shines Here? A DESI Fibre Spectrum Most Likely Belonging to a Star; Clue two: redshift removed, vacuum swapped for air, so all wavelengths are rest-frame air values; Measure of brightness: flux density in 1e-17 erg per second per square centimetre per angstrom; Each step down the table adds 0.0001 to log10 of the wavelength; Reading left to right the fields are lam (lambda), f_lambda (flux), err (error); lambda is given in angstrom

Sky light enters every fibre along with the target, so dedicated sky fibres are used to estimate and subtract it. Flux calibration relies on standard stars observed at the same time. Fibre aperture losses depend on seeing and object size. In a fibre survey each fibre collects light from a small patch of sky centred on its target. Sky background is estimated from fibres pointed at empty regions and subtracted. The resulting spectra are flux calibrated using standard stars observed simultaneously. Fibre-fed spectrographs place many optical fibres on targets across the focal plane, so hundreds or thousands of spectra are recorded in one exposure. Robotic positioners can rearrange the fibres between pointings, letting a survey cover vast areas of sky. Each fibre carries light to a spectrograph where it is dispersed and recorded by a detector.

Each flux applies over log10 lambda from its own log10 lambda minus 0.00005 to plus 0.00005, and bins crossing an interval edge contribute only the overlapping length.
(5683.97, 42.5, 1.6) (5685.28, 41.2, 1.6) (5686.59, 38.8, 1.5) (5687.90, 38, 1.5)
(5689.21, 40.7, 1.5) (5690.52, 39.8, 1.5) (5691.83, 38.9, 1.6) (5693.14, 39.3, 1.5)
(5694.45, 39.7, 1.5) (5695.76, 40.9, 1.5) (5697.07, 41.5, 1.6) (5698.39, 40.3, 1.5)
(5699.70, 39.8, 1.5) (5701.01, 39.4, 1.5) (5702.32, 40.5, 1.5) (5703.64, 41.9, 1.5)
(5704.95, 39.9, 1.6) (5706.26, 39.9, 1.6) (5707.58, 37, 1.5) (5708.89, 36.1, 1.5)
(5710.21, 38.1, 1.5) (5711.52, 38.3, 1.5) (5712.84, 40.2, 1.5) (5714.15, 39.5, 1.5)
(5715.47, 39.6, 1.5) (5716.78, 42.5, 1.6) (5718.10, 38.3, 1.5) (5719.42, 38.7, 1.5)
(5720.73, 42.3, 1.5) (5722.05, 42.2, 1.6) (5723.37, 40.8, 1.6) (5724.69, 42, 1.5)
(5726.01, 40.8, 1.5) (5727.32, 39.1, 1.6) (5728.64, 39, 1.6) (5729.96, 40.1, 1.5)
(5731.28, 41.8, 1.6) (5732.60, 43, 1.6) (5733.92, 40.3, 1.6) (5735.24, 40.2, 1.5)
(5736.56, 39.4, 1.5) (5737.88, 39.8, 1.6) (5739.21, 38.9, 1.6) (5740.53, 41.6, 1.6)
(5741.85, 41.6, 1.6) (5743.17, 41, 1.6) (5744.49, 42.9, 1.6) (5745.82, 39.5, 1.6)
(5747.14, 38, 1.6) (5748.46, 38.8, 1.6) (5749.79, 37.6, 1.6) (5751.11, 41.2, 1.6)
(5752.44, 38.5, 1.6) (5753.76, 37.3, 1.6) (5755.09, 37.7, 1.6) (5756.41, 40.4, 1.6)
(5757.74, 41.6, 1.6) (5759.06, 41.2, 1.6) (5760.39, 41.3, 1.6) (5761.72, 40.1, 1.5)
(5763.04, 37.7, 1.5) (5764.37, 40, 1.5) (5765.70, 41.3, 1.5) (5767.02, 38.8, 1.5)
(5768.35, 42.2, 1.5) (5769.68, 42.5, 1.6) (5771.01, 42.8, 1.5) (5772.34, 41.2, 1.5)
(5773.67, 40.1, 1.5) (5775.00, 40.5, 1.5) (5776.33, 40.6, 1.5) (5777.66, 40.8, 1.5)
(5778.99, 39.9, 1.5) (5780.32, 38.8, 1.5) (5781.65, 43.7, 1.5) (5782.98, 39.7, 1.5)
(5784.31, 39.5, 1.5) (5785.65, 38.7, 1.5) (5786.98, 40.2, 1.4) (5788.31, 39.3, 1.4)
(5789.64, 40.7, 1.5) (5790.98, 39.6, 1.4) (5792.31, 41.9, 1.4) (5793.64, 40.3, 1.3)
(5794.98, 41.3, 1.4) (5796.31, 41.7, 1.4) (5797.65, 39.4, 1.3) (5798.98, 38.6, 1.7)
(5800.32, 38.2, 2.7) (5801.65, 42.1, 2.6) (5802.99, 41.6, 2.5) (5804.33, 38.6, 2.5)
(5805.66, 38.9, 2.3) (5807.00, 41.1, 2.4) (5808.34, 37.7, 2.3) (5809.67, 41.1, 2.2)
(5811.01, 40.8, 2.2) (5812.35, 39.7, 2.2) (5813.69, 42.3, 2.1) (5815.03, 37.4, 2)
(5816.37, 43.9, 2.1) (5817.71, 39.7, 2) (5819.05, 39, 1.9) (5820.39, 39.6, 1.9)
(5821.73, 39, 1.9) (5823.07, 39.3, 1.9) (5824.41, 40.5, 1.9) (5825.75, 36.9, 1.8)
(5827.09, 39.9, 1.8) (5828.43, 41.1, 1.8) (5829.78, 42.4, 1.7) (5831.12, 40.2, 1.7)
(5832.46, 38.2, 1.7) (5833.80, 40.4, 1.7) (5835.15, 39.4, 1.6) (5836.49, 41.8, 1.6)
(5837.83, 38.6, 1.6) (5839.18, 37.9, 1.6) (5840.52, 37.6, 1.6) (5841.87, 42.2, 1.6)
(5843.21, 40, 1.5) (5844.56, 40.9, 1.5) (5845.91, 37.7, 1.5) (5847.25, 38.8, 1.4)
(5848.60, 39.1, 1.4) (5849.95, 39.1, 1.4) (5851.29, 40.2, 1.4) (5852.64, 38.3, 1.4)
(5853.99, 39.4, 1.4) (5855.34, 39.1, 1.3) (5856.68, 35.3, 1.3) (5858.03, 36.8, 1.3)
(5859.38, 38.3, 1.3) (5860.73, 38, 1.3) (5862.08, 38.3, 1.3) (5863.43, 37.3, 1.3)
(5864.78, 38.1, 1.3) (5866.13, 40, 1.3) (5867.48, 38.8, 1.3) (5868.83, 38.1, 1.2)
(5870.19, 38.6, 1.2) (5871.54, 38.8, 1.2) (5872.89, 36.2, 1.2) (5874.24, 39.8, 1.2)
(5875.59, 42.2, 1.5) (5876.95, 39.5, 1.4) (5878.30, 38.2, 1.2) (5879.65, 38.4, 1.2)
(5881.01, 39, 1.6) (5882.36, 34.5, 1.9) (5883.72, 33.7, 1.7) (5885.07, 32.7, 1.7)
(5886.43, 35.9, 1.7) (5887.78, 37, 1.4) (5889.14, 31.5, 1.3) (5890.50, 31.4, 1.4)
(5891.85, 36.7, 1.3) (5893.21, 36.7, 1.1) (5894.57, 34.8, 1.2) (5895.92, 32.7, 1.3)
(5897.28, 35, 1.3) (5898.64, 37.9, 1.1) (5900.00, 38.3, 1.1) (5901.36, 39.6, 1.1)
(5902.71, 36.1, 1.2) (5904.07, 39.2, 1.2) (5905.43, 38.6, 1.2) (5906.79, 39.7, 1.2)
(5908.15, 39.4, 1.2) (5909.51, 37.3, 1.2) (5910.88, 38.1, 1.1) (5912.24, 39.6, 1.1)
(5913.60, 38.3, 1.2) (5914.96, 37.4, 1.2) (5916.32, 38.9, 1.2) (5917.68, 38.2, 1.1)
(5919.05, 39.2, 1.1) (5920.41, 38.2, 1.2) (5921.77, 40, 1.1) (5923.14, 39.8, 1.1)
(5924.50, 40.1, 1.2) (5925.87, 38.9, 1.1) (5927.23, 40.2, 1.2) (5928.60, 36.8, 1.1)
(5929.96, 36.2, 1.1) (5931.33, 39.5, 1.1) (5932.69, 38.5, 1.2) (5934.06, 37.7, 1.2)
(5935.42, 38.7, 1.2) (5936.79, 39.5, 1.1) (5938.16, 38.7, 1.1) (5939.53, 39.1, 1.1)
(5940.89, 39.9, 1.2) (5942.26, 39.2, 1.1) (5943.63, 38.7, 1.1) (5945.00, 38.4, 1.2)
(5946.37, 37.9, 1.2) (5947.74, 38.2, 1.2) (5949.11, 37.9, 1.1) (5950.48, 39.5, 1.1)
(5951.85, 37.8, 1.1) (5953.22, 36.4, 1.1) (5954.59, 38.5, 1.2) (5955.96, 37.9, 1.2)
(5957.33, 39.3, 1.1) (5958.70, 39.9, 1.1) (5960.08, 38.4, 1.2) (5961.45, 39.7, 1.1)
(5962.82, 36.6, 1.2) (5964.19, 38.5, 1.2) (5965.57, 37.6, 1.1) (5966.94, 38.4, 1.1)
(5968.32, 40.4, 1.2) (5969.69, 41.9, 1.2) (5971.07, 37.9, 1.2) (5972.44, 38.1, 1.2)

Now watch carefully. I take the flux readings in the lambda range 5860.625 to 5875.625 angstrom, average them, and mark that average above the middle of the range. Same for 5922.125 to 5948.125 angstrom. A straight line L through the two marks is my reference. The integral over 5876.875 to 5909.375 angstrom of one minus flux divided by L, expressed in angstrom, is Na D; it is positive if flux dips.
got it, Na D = 1.8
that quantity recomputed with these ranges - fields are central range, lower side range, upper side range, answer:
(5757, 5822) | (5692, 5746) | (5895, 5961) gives -1.26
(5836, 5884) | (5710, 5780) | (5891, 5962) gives 0.50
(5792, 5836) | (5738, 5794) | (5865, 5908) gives -1.20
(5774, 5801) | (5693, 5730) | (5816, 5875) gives -0.47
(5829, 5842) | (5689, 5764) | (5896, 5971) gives -0.19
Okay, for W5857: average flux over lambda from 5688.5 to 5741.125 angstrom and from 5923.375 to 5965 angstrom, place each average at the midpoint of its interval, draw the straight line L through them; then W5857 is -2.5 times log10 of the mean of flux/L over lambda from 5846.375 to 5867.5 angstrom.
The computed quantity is 0.02 mag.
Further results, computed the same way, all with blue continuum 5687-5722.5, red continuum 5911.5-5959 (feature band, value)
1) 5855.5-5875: 0.03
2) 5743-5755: 0.01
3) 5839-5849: -0.01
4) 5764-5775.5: -0.04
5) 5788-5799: -0.03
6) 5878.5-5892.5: 0.11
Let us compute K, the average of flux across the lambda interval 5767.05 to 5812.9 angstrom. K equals 40.4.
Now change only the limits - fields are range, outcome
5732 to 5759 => 40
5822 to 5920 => 38.2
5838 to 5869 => 38.7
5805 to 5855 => 39.7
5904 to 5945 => 38.8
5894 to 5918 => 37.7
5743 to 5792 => 40.2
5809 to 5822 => 40.3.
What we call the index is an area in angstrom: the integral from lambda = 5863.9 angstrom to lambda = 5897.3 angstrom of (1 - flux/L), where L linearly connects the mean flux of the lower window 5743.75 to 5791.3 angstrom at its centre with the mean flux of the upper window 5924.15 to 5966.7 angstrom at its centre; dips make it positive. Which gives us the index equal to 2.0 angstrom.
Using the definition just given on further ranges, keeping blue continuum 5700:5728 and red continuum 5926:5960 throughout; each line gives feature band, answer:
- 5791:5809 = -0.3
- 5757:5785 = -0.8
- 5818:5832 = -0.2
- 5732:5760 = -0.2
